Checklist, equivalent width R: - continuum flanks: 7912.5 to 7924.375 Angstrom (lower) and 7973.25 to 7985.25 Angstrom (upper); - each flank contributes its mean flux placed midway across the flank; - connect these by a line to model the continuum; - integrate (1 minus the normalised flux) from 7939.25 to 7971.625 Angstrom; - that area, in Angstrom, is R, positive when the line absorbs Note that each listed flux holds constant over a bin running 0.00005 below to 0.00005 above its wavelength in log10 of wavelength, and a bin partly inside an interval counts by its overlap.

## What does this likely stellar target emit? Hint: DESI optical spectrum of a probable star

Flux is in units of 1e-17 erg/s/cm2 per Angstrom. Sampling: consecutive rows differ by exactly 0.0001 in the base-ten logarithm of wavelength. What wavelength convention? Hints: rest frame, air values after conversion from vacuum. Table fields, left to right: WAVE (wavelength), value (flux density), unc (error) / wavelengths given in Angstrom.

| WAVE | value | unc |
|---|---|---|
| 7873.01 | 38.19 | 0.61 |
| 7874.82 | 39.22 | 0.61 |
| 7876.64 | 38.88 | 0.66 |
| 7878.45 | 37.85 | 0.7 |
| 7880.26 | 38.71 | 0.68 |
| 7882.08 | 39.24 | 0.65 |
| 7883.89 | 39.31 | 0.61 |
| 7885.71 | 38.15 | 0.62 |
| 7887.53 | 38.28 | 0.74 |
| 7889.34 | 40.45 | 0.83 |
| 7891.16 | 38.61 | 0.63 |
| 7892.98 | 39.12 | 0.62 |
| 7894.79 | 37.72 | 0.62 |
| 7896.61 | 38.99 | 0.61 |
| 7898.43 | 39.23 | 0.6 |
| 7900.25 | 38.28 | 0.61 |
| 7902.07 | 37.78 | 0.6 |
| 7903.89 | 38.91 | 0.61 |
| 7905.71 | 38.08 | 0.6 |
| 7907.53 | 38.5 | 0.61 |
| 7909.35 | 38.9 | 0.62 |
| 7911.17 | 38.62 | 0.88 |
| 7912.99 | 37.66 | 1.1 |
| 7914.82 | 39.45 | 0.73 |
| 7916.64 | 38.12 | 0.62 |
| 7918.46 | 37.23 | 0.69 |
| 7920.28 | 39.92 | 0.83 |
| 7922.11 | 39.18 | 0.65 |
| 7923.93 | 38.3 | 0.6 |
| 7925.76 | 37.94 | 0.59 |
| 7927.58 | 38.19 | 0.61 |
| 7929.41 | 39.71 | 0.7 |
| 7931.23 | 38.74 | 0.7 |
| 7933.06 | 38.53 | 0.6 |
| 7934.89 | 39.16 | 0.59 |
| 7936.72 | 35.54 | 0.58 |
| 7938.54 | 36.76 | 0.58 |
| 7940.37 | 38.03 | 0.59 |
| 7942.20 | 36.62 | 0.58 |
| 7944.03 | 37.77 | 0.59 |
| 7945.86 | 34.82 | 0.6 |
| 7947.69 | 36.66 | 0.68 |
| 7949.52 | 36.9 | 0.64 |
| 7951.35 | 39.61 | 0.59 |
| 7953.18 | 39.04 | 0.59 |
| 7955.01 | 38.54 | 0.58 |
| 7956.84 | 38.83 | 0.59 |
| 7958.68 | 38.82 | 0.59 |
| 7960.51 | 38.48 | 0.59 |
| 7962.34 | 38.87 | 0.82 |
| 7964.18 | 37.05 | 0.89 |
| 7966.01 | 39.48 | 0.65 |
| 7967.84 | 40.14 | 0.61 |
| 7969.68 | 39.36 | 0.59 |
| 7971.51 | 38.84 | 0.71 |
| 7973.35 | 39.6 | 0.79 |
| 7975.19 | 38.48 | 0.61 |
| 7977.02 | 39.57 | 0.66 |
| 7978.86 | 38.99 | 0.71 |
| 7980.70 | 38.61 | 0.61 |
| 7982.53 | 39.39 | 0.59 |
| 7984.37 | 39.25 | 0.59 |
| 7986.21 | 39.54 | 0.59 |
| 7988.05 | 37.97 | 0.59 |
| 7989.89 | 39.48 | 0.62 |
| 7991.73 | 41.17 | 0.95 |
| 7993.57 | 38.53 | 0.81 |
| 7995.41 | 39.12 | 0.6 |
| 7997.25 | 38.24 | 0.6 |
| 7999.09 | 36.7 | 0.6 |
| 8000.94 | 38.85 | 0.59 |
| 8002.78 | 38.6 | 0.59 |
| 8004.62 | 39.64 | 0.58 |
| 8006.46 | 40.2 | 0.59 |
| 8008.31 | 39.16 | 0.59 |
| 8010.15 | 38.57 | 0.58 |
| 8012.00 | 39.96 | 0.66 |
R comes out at 0.6 Angstrom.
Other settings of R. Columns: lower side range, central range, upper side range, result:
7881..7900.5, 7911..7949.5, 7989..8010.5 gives 1.00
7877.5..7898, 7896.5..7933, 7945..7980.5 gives 0.11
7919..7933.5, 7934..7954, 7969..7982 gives 0.80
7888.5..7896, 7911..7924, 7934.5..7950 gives -0.23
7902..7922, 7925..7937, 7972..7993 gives 0.10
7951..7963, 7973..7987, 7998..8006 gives -0.16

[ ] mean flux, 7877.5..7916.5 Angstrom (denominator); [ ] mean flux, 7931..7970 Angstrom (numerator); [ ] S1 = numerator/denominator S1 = 0.98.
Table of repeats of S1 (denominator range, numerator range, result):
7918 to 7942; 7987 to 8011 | 1.02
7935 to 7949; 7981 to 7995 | 1.07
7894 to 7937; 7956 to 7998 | 1.01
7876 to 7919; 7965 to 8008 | 1.01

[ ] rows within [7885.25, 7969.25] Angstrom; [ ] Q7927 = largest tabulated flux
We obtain 40.45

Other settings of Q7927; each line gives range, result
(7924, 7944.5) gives 39.71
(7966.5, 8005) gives 41.17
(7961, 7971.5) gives 40.14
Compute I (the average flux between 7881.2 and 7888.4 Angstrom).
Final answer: 38.7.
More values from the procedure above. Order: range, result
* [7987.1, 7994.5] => 39.3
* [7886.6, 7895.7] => 38.8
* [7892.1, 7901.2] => 38.7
